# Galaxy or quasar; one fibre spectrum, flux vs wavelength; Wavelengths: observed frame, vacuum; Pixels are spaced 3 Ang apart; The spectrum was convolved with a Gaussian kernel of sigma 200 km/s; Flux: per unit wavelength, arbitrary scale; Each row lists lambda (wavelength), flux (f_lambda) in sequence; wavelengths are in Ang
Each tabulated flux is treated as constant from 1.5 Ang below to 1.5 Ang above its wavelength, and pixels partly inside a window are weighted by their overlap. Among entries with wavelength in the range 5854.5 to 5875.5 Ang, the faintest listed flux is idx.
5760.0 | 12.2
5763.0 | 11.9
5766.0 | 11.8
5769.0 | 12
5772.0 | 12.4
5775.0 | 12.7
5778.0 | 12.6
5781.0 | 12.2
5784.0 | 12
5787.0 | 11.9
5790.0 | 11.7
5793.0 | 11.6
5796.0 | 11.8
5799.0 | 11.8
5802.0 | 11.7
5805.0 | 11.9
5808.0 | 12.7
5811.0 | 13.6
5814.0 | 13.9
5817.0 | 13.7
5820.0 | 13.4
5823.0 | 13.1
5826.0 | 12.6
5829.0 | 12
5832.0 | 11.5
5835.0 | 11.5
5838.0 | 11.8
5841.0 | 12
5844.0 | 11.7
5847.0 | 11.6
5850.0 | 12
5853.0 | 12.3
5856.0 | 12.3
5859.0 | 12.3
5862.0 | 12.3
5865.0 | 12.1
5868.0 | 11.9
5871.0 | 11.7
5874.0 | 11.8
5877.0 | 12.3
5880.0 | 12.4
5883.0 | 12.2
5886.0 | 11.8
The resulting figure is 11.7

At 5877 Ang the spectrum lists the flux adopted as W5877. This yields 12.3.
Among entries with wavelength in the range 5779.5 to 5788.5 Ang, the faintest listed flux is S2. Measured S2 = 11.9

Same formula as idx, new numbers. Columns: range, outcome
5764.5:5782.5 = 11.8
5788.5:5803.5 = 11.6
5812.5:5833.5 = 11.5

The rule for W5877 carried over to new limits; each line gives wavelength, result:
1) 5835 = 11.5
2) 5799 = 11.8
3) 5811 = 13.6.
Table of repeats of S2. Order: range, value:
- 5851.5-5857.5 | 12.3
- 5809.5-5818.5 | 13.6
